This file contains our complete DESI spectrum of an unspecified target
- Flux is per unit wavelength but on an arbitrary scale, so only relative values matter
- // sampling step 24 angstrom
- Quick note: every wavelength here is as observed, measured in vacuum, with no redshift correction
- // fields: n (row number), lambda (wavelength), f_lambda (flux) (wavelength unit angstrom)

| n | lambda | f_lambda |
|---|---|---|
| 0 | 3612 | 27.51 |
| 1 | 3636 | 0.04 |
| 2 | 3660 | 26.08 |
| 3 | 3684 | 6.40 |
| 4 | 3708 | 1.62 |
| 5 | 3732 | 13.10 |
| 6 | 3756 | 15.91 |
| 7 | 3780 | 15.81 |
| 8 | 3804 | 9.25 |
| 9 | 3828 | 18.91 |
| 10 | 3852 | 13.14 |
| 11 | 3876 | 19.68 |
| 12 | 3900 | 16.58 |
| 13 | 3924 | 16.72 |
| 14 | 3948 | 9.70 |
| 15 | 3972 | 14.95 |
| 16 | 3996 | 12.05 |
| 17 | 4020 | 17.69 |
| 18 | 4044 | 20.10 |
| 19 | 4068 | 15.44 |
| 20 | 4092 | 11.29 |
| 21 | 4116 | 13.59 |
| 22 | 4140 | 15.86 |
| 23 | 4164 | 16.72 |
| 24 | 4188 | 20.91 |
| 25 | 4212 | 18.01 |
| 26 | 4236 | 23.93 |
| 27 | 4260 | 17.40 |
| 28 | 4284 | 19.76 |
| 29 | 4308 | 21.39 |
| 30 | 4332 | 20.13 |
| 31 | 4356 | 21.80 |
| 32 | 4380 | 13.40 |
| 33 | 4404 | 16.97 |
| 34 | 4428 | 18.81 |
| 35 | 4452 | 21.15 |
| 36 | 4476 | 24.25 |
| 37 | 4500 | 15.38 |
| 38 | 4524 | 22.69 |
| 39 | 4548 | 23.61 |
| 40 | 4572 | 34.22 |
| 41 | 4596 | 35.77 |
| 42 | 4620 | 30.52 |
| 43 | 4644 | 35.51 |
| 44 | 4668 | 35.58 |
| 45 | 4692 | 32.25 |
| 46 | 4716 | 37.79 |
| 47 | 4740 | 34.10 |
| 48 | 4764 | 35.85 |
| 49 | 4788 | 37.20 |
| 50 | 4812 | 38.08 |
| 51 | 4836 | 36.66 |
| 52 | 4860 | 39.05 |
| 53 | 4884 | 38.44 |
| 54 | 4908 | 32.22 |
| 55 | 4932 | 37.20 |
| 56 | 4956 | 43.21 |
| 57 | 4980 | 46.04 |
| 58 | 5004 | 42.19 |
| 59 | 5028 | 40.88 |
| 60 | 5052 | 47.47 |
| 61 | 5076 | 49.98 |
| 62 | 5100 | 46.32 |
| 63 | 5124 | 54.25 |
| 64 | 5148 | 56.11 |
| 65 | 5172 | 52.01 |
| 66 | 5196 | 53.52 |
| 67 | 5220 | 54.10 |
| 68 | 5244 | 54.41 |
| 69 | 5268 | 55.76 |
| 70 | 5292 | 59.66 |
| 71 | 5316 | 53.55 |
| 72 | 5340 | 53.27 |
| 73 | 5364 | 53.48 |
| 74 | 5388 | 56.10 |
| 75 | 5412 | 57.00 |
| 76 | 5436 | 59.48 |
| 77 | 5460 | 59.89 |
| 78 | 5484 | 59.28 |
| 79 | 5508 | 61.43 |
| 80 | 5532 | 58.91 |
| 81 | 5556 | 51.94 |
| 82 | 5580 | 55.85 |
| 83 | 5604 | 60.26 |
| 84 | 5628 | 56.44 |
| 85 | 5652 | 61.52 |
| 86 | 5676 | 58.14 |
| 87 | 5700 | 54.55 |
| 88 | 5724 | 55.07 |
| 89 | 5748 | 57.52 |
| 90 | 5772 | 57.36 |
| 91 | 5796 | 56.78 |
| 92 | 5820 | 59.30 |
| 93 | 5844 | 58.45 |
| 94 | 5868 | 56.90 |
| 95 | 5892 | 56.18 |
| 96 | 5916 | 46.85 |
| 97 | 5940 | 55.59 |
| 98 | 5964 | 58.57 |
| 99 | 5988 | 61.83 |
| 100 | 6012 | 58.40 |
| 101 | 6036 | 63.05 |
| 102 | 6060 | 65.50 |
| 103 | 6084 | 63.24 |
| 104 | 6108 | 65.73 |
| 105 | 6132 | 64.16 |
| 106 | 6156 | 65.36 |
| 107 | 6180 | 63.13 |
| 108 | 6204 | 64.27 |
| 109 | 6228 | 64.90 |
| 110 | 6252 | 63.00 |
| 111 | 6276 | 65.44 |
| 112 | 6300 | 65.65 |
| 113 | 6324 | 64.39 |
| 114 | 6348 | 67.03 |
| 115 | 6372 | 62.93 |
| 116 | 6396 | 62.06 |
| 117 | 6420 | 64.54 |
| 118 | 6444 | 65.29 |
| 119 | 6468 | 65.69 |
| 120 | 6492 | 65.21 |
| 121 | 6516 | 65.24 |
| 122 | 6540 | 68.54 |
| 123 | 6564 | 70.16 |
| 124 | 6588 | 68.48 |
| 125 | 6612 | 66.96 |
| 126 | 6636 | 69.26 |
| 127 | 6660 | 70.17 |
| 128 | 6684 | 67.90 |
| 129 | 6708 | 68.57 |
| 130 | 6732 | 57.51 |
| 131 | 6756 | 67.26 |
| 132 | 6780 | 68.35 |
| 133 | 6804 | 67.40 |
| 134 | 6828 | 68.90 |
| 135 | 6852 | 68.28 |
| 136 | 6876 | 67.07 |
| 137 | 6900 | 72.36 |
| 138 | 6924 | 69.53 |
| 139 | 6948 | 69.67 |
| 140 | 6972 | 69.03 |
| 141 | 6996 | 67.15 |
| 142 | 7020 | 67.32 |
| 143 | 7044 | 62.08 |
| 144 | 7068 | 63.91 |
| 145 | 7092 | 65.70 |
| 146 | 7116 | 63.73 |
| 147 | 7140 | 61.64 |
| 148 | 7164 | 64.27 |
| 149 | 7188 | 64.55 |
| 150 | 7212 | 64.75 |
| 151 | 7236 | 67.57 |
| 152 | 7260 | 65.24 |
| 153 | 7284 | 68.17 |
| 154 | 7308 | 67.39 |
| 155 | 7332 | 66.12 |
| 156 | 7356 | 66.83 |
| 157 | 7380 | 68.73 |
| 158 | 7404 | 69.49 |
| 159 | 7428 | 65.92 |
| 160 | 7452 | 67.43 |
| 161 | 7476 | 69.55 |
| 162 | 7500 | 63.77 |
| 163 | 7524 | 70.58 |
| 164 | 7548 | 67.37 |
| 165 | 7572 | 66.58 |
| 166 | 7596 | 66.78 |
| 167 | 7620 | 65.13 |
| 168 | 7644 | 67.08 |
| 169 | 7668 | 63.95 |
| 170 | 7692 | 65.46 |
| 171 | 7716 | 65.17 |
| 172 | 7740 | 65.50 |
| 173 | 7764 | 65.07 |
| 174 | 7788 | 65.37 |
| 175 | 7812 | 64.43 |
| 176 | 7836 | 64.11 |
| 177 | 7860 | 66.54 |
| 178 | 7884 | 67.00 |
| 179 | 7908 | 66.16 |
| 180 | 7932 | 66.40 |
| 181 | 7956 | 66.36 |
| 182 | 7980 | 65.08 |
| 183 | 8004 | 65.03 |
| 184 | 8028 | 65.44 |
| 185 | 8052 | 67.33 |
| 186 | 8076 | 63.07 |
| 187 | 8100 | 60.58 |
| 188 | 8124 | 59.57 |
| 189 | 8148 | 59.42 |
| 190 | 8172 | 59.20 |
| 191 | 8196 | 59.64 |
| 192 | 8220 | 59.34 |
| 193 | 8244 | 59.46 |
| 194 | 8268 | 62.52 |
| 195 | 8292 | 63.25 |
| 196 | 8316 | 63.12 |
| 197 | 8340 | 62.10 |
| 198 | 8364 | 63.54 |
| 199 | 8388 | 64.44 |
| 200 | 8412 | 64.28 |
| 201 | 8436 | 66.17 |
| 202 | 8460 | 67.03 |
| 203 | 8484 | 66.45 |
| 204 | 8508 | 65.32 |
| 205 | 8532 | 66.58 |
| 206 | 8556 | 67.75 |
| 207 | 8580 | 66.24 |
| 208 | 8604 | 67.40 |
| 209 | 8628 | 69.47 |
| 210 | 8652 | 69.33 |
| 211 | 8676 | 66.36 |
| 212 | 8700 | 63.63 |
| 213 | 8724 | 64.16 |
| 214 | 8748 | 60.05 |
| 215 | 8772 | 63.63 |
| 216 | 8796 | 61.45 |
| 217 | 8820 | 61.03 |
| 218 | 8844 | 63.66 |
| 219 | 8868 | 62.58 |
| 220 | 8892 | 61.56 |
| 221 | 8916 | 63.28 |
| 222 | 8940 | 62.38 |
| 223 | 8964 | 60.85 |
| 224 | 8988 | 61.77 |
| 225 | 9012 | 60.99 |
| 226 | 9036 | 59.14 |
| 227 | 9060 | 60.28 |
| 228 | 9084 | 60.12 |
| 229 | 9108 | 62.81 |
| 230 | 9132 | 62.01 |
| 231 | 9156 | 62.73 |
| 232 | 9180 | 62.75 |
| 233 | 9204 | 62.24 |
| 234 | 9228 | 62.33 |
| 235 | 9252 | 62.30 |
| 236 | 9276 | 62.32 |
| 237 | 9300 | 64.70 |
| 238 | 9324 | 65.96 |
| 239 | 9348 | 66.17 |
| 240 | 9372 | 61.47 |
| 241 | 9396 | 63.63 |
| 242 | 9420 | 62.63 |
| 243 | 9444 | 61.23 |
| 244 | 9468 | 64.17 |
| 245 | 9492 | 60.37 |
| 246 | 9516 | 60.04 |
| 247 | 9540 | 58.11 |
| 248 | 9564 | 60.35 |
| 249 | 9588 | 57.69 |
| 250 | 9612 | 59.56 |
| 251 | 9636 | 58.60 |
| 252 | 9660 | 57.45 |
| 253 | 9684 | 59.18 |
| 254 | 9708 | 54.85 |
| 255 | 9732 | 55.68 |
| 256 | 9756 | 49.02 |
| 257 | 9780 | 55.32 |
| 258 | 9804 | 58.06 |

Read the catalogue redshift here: 0.143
